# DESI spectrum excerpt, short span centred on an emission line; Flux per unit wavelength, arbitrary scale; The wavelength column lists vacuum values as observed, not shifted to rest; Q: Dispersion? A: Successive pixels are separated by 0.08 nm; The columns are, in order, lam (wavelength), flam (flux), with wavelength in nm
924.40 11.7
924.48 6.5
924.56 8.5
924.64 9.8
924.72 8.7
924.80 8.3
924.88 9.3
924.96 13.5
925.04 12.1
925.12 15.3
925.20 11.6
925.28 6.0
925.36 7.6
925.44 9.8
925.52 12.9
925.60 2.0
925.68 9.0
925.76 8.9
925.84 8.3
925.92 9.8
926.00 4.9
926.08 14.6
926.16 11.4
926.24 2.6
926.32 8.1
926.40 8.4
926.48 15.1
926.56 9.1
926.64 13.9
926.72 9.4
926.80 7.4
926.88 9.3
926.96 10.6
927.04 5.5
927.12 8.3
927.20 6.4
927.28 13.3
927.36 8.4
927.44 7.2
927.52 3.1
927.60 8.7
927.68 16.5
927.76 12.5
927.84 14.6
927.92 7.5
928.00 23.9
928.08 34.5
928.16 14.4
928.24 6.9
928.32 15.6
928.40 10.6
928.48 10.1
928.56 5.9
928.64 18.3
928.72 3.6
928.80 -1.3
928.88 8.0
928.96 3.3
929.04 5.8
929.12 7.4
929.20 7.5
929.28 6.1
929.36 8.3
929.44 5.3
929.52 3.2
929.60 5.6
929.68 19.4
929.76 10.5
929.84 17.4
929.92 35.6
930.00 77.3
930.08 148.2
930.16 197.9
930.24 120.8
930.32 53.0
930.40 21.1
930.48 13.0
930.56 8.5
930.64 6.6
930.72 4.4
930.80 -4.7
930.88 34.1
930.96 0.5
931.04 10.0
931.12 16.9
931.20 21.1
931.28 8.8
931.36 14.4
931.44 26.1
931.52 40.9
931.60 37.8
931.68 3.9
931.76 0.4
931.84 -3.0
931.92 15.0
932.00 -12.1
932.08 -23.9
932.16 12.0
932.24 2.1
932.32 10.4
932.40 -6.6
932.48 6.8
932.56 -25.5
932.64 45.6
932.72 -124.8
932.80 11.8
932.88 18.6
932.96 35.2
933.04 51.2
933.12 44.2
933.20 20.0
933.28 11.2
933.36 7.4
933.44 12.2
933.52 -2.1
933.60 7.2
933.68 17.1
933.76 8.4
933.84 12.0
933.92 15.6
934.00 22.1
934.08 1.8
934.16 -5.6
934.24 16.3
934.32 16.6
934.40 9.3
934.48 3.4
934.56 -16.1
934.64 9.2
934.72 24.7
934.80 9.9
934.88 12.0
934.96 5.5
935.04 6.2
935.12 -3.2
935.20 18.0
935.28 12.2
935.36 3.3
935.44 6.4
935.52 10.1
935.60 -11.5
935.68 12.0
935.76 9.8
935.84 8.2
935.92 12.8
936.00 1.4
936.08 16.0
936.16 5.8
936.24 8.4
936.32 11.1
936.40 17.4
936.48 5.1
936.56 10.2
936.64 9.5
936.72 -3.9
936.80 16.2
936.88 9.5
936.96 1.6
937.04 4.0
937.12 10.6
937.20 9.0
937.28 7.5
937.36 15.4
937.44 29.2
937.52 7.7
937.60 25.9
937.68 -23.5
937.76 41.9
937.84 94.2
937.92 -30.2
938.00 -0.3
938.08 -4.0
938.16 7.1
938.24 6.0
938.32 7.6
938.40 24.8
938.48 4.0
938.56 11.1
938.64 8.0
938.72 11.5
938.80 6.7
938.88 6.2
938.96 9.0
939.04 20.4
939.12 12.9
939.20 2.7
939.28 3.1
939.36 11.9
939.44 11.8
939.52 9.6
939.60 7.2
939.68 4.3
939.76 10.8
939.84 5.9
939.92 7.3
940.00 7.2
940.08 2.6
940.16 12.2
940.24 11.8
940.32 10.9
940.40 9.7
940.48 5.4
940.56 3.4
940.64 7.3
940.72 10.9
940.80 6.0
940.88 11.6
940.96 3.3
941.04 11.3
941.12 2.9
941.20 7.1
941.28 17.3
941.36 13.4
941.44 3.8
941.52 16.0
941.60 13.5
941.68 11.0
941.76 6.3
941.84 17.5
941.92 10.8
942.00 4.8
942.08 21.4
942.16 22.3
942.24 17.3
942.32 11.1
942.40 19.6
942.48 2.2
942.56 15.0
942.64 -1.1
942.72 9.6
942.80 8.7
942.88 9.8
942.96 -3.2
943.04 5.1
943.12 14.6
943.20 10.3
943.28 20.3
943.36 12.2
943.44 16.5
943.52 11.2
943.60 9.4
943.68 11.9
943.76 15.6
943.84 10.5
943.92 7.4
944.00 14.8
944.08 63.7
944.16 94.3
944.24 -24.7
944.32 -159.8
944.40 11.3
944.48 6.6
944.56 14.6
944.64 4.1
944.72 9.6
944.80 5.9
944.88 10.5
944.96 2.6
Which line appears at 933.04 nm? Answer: [N II] 6583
